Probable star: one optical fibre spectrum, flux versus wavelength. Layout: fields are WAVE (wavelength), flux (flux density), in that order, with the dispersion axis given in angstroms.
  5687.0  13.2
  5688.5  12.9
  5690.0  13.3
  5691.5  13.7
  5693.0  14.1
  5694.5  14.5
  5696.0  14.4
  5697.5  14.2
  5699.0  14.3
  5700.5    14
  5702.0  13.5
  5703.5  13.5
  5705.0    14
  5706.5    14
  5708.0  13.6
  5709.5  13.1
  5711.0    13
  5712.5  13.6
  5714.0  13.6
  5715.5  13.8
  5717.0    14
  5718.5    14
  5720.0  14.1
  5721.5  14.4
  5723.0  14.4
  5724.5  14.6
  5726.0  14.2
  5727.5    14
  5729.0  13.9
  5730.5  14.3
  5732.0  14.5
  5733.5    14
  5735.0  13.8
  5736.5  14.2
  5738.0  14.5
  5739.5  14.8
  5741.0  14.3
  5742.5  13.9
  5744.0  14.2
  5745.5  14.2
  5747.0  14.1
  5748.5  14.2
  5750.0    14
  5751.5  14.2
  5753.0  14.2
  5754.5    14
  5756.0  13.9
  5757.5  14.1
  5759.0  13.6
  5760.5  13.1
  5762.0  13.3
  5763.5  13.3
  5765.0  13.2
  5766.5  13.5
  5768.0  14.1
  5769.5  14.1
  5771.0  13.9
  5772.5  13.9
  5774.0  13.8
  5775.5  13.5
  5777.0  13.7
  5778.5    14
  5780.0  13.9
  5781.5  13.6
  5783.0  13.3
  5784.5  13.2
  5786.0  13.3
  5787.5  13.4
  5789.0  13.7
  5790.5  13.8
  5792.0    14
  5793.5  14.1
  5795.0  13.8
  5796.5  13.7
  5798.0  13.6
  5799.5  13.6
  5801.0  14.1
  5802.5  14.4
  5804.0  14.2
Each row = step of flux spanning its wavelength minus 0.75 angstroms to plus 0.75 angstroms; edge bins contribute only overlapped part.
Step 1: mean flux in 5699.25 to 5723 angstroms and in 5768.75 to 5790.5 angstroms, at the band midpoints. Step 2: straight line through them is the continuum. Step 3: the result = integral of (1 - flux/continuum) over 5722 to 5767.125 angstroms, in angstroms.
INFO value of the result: -1.0 angstroms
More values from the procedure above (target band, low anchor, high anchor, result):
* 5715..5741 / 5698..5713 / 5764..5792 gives -1.0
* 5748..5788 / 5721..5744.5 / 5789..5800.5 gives 0.8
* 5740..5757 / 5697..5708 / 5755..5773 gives -0.5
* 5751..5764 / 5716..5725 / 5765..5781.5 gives 0.2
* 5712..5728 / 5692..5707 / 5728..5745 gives 0.1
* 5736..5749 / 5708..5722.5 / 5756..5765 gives -0.6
